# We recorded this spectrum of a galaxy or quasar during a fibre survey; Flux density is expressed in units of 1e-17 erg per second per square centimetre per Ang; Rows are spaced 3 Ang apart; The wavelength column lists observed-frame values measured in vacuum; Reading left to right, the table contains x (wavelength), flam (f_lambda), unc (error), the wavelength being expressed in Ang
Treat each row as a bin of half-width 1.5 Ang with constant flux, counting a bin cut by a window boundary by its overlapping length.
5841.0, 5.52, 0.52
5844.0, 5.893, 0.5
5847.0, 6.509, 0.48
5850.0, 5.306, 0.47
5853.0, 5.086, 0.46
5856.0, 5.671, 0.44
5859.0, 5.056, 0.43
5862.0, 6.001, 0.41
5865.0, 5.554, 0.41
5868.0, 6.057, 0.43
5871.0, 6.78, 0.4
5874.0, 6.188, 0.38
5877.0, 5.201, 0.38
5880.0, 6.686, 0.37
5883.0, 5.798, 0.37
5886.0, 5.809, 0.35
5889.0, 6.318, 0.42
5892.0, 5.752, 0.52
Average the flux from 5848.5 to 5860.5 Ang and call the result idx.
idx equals 5.28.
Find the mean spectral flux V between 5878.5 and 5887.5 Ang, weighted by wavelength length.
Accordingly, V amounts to 6.1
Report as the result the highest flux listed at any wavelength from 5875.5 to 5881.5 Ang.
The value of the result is 6.686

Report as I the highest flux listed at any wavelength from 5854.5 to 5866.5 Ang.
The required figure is 6.001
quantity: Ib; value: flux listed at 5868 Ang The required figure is 6.057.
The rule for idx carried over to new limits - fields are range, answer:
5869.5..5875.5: 6.48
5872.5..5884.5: 5.97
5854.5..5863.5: 5.58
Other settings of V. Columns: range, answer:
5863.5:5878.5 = 5.96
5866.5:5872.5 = 6.42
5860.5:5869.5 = 5.87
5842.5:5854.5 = 5.7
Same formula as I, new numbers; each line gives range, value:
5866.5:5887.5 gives 6.78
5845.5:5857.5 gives 6.509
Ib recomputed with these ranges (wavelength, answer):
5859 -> 5.056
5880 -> 6.686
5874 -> 6.188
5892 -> 5.752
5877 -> 5.201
